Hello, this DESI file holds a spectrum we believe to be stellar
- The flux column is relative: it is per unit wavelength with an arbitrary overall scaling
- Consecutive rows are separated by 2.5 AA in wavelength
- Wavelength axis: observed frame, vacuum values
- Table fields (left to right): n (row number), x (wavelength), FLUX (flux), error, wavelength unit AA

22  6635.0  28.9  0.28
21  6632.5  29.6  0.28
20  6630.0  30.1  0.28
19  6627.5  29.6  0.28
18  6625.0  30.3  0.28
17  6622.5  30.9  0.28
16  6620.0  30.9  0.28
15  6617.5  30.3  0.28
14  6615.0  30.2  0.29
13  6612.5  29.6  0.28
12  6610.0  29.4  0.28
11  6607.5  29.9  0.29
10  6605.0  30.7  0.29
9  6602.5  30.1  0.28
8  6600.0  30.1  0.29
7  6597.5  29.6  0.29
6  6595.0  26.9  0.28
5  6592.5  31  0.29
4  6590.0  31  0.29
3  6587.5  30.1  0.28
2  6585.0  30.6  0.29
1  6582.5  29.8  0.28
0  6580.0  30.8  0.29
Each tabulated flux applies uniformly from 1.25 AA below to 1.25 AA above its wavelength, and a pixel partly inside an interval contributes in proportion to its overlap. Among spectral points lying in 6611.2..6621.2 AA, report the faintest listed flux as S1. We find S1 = 29.6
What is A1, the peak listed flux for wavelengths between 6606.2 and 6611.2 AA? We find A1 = 29.9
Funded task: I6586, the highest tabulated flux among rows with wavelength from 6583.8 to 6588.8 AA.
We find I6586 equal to 30.6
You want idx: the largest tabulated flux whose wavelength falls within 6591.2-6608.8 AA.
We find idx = 31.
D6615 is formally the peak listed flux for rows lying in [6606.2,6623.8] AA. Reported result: 30.9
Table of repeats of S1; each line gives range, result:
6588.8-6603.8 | 26.9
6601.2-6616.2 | 29.4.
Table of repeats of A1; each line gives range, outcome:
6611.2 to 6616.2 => 30.2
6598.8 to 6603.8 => 30.1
